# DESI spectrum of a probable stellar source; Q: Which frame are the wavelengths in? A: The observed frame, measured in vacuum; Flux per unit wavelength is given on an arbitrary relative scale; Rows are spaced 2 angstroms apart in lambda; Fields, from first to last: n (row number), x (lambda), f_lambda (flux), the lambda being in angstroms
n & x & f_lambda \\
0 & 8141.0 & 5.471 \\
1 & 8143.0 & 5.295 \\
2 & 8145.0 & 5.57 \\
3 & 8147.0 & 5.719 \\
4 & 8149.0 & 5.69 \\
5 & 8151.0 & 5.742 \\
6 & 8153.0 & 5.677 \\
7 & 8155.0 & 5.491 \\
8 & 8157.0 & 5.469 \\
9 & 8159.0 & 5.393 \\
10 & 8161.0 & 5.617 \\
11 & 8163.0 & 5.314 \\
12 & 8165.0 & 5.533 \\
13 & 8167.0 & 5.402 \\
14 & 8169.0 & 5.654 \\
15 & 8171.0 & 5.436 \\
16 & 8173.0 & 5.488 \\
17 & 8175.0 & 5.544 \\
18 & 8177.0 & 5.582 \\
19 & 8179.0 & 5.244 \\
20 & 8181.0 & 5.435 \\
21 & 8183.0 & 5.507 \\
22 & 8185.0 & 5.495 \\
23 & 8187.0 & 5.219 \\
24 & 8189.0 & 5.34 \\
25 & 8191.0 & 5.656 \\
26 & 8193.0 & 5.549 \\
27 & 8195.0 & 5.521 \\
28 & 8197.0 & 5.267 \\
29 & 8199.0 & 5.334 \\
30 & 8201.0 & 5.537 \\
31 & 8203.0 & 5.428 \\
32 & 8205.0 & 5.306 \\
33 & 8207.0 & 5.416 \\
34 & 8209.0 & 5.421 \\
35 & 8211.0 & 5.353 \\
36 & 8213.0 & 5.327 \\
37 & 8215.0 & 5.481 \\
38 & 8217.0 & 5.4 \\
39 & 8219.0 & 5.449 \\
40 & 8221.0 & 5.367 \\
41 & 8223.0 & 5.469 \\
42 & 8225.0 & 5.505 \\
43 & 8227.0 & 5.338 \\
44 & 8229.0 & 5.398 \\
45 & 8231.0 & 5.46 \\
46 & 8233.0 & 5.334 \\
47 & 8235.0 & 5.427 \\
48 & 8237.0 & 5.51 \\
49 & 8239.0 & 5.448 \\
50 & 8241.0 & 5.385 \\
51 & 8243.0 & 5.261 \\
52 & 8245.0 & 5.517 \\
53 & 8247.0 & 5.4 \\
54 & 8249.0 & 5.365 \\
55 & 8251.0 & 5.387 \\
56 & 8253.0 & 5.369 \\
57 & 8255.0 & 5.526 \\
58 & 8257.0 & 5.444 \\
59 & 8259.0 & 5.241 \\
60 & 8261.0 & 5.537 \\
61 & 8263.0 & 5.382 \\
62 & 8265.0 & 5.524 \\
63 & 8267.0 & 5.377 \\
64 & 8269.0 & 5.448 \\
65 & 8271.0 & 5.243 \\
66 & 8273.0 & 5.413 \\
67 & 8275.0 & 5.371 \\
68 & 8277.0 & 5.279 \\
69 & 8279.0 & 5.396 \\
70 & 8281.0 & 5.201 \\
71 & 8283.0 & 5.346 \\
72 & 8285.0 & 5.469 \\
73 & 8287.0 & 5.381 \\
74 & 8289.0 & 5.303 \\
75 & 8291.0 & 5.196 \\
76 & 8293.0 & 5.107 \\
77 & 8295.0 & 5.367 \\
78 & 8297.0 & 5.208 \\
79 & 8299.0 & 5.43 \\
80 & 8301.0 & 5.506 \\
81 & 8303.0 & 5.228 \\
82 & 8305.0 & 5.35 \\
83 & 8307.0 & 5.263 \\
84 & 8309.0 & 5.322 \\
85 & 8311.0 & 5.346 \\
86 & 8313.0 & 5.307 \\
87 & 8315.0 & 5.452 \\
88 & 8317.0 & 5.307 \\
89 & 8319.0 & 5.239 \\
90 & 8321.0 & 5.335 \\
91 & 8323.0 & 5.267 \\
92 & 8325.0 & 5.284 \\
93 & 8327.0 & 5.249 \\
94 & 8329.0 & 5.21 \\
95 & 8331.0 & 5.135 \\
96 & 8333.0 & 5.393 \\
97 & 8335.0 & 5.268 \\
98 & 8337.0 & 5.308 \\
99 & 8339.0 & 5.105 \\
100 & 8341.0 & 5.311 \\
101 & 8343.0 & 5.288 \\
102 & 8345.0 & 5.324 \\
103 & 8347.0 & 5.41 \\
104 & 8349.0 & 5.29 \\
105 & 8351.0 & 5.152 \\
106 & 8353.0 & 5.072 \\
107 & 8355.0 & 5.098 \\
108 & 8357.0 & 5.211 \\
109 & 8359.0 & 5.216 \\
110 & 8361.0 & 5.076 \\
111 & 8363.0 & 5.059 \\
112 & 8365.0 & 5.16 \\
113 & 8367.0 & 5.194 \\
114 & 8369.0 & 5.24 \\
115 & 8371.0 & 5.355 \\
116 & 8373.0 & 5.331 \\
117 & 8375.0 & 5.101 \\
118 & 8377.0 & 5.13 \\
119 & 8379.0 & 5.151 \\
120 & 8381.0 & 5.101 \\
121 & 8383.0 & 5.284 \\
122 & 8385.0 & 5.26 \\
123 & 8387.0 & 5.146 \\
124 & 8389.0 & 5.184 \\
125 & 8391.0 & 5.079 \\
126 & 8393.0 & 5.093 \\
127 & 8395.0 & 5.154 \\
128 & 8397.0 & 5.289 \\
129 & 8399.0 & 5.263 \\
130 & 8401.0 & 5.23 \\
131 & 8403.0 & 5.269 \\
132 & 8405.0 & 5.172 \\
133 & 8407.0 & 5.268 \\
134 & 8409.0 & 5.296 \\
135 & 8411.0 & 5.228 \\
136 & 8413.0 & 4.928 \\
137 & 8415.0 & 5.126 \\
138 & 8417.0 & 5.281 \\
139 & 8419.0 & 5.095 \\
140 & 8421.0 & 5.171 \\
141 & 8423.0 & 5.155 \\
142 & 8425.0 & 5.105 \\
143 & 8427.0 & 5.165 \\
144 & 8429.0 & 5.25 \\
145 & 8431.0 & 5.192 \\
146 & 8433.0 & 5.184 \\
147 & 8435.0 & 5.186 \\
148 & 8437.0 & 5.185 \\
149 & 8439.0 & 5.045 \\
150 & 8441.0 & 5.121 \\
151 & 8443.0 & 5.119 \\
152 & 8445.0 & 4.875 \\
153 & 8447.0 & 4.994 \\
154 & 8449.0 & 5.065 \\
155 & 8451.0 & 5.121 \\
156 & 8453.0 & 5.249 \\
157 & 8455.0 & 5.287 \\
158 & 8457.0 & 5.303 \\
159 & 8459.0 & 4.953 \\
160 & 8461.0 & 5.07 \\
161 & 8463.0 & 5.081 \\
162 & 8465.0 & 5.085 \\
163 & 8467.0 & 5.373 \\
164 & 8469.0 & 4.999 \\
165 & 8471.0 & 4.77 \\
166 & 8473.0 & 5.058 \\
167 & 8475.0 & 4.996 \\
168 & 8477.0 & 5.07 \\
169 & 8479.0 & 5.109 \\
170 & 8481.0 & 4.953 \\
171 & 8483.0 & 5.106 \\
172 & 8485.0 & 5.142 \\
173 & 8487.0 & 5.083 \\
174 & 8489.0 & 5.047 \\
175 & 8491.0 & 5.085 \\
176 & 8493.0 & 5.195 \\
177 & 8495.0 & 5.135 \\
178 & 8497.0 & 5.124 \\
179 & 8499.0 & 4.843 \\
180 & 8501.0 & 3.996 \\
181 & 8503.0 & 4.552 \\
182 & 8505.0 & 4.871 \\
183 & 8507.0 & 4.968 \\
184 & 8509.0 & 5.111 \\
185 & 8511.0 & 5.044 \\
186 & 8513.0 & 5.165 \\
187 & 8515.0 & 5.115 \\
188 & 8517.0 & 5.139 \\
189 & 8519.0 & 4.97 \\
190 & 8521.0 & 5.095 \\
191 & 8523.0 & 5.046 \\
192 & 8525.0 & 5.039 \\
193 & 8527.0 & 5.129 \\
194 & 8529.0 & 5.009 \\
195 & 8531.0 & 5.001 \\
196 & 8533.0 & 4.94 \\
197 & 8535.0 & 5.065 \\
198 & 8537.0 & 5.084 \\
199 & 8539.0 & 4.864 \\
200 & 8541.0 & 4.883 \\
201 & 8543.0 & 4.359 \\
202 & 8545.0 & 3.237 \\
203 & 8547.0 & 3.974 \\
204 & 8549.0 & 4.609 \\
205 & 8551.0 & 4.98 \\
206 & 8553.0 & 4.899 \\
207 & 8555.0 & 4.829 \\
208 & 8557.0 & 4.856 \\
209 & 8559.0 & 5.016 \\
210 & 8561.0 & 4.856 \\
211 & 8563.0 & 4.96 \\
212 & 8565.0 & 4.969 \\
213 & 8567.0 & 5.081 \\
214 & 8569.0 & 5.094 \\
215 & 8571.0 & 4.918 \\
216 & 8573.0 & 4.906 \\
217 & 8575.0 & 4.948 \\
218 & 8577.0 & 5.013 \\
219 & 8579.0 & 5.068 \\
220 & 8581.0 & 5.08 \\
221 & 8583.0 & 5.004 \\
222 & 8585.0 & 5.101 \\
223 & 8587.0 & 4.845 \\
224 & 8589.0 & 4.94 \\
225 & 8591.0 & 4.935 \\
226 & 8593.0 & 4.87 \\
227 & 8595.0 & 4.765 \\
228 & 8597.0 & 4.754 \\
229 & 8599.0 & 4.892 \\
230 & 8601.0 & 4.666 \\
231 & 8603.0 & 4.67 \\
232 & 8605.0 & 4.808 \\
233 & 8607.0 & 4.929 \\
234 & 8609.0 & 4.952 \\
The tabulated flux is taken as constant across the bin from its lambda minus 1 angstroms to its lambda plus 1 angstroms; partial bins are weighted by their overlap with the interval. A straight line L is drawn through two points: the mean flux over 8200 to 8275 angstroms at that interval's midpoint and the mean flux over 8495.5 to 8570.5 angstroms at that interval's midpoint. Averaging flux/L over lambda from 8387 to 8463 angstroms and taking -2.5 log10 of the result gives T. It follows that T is -0.02 mag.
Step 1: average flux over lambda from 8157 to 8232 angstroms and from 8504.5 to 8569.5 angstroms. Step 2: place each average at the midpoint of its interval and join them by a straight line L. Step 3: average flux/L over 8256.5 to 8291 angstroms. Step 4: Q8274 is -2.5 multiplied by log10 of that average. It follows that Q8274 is -0.012 mag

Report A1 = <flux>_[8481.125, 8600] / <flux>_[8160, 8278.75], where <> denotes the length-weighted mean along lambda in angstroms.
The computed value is 0.91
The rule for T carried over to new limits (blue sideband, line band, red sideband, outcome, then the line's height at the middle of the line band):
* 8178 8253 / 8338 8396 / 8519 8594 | 0.00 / 5.18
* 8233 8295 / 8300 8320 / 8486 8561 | -0.01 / 5.29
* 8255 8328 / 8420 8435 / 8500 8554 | -0.03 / 5.04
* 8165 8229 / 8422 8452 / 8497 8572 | -0.02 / 5.02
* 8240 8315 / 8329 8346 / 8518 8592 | 0.00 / 5.25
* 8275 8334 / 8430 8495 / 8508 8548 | -0.02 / 4.99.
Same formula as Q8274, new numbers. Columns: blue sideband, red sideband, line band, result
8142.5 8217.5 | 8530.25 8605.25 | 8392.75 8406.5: -0.023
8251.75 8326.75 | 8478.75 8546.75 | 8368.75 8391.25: -0.006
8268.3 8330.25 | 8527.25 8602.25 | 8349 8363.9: 0.016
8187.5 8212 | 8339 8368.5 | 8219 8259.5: -0.009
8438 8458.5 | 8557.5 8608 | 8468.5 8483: 0.016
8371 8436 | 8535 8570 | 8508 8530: -0.051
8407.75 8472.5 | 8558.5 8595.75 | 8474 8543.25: 0.013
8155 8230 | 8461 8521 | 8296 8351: -0.010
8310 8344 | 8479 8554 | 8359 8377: 0.002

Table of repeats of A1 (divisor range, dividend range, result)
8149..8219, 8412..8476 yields 0.94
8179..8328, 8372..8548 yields 0.94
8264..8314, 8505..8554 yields 0.91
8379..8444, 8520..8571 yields 0.93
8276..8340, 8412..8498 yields 0.96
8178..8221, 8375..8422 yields 0.96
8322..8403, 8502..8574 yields 0.94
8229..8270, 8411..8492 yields 0.94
